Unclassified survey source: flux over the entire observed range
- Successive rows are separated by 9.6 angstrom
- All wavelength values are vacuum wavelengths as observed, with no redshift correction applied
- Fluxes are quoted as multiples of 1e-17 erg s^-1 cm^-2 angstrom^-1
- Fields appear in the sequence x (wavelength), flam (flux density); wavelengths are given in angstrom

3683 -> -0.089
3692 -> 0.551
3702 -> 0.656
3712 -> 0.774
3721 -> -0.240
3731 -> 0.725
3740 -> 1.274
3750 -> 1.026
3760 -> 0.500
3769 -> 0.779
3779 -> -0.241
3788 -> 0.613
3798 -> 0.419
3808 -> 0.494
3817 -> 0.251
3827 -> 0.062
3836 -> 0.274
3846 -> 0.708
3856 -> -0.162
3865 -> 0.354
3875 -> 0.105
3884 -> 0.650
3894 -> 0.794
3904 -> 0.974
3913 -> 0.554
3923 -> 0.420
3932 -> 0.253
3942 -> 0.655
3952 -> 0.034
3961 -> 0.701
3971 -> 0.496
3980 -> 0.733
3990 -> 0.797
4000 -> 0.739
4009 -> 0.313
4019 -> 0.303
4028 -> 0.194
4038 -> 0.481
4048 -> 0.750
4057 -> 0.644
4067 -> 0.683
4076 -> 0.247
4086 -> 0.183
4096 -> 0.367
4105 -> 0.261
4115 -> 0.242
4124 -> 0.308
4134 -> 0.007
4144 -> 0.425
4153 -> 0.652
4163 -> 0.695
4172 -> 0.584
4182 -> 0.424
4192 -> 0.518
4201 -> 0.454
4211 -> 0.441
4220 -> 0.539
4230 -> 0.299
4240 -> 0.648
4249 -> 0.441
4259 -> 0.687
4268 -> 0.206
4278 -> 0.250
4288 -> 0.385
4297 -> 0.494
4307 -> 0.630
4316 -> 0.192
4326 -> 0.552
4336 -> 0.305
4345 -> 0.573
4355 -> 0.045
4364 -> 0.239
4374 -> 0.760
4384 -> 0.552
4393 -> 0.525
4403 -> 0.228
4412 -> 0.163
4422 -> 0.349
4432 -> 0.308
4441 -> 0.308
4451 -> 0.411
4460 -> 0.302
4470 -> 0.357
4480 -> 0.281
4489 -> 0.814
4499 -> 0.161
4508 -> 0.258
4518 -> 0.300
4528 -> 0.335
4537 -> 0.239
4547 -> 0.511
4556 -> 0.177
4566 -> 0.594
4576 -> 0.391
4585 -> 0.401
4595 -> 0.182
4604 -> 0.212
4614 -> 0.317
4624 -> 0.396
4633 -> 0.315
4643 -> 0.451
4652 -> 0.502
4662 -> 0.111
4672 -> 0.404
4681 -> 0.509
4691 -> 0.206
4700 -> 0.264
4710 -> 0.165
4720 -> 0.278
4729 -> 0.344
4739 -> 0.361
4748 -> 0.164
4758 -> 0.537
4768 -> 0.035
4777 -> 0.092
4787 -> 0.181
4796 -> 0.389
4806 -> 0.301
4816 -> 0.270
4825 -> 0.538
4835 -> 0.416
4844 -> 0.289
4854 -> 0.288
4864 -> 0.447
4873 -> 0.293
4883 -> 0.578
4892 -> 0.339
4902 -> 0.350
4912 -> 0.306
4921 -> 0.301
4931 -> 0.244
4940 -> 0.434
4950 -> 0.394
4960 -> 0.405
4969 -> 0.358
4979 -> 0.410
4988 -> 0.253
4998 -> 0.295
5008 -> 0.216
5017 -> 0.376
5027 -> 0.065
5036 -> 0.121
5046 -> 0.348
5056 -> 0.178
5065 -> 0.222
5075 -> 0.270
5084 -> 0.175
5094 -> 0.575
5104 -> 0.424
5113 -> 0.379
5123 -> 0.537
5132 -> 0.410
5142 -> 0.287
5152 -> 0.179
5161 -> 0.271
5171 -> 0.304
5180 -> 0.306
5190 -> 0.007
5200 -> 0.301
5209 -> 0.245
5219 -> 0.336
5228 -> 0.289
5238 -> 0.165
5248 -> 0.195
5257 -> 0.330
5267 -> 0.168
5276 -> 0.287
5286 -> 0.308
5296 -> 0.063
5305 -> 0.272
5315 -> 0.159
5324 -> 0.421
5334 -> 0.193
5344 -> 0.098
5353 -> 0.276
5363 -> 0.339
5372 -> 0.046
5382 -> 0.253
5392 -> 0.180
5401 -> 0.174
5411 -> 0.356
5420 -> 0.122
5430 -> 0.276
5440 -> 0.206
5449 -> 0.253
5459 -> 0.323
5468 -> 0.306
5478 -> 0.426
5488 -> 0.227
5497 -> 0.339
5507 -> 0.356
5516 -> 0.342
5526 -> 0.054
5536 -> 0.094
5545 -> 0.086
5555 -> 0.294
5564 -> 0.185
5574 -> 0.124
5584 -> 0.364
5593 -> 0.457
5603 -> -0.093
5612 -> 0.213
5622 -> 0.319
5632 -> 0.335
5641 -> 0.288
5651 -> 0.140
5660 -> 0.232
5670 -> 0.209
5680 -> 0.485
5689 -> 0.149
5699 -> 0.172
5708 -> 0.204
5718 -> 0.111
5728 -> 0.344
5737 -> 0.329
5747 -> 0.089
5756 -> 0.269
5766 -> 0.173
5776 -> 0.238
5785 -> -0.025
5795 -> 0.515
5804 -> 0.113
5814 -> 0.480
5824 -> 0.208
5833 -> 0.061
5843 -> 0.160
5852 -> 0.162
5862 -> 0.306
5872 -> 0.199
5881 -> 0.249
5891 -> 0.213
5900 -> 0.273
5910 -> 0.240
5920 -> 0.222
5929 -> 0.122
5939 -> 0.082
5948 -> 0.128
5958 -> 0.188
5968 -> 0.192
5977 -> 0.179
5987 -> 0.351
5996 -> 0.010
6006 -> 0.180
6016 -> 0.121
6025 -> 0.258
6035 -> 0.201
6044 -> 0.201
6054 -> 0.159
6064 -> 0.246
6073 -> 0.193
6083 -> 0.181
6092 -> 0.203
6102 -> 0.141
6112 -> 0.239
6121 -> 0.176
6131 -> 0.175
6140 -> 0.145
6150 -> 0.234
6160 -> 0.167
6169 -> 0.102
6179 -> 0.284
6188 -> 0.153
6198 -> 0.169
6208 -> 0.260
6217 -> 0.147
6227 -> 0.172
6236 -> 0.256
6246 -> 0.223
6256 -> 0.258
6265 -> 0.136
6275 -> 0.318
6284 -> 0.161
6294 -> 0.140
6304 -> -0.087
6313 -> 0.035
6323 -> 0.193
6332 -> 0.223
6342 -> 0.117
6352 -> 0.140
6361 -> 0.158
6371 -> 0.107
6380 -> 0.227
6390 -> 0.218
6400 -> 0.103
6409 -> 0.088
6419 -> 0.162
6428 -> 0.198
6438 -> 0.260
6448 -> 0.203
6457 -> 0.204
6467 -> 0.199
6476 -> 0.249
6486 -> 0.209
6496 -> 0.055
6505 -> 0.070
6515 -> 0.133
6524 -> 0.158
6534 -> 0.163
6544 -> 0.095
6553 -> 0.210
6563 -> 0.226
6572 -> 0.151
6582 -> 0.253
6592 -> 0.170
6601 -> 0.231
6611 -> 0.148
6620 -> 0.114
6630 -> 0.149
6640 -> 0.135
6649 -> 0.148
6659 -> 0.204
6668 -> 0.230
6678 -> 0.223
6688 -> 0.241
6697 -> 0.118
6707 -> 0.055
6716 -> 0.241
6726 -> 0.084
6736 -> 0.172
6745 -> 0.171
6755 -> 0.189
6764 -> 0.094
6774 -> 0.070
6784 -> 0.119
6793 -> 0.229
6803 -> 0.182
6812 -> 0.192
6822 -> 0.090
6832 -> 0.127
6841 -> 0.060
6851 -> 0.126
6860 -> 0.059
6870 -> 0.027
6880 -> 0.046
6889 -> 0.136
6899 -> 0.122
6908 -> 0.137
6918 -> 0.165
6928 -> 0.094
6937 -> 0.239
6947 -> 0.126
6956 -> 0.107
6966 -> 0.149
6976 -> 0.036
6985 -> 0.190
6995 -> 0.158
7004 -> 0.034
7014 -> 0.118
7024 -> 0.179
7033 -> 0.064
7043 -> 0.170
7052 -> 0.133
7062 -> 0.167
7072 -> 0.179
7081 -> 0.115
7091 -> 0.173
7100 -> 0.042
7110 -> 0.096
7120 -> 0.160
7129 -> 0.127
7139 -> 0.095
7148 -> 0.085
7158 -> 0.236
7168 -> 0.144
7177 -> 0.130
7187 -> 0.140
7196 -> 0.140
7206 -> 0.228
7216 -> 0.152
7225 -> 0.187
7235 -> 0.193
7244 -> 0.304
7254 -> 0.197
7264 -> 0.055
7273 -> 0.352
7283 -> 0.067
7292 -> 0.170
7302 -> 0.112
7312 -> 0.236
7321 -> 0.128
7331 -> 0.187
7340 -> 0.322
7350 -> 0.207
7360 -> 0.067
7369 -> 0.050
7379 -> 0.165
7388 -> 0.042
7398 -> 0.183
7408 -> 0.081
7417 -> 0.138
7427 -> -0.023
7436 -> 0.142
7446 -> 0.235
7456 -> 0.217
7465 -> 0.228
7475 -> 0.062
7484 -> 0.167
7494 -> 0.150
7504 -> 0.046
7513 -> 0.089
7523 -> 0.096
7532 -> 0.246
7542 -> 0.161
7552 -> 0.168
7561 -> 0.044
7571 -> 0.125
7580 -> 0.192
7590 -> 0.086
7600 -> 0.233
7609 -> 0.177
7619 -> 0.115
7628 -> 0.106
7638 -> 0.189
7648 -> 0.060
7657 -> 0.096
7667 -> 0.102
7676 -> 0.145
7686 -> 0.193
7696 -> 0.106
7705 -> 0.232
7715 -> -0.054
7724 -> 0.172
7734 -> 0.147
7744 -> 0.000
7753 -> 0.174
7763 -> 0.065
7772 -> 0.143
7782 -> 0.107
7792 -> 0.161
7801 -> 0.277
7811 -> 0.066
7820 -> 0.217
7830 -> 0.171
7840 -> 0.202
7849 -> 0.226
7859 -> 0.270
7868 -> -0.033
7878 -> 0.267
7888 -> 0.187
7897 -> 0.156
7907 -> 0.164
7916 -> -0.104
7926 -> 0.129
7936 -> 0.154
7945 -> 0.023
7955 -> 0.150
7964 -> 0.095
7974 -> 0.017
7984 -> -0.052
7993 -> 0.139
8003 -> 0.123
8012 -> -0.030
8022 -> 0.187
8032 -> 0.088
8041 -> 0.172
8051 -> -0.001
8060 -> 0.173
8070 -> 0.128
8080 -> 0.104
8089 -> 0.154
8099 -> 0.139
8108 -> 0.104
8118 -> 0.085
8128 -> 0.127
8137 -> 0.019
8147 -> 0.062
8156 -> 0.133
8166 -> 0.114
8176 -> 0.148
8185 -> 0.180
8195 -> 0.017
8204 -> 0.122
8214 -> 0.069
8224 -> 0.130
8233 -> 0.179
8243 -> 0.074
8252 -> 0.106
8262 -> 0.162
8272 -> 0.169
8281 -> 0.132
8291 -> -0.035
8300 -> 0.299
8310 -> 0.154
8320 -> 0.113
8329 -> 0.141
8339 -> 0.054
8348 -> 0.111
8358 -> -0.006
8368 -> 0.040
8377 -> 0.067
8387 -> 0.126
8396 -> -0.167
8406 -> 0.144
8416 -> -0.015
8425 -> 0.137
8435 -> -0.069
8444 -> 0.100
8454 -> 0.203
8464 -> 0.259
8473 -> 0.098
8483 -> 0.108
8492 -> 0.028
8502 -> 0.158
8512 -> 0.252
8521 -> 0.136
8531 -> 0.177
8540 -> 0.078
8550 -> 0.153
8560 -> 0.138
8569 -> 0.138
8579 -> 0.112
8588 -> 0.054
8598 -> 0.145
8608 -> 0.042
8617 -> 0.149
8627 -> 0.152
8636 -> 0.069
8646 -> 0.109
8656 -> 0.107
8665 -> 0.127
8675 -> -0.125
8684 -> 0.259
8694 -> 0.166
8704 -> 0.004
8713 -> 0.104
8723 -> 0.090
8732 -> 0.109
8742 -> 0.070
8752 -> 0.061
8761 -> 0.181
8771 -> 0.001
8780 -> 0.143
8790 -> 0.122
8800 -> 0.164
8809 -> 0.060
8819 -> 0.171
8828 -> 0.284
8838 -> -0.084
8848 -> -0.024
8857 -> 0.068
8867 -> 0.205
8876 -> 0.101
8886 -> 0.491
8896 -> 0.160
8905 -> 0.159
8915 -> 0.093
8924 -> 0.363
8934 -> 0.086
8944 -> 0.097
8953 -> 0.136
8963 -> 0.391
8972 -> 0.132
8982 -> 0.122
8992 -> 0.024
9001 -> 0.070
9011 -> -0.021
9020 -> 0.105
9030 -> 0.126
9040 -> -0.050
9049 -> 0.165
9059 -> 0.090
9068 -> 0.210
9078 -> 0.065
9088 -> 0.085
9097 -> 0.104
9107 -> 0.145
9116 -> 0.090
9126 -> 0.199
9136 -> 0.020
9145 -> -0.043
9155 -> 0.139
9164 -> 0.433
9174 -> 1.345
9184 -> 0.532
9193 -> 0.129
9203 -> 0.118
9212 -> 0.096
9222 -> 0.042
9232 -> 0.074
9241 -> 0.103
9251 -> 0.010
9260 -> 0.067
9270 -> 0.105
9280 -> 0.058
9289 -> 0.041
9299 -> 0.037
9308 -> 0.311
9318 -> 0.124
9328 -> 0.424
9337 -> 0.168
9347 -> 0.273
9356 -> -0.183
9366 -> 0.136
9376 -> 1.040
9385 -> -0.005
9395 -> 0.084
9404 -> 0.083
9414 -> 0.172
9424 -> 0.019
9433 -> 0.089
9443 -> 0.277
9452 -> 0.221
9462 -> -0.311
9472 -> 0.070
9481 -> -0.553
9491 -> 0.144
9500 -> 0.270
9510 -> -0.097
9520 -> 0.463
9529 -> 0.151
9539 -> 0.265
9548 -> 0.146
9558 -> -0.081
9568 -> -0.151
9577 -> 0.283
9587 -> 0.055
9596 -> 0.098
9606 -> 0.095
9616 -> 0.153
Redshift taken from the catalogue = 1.461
